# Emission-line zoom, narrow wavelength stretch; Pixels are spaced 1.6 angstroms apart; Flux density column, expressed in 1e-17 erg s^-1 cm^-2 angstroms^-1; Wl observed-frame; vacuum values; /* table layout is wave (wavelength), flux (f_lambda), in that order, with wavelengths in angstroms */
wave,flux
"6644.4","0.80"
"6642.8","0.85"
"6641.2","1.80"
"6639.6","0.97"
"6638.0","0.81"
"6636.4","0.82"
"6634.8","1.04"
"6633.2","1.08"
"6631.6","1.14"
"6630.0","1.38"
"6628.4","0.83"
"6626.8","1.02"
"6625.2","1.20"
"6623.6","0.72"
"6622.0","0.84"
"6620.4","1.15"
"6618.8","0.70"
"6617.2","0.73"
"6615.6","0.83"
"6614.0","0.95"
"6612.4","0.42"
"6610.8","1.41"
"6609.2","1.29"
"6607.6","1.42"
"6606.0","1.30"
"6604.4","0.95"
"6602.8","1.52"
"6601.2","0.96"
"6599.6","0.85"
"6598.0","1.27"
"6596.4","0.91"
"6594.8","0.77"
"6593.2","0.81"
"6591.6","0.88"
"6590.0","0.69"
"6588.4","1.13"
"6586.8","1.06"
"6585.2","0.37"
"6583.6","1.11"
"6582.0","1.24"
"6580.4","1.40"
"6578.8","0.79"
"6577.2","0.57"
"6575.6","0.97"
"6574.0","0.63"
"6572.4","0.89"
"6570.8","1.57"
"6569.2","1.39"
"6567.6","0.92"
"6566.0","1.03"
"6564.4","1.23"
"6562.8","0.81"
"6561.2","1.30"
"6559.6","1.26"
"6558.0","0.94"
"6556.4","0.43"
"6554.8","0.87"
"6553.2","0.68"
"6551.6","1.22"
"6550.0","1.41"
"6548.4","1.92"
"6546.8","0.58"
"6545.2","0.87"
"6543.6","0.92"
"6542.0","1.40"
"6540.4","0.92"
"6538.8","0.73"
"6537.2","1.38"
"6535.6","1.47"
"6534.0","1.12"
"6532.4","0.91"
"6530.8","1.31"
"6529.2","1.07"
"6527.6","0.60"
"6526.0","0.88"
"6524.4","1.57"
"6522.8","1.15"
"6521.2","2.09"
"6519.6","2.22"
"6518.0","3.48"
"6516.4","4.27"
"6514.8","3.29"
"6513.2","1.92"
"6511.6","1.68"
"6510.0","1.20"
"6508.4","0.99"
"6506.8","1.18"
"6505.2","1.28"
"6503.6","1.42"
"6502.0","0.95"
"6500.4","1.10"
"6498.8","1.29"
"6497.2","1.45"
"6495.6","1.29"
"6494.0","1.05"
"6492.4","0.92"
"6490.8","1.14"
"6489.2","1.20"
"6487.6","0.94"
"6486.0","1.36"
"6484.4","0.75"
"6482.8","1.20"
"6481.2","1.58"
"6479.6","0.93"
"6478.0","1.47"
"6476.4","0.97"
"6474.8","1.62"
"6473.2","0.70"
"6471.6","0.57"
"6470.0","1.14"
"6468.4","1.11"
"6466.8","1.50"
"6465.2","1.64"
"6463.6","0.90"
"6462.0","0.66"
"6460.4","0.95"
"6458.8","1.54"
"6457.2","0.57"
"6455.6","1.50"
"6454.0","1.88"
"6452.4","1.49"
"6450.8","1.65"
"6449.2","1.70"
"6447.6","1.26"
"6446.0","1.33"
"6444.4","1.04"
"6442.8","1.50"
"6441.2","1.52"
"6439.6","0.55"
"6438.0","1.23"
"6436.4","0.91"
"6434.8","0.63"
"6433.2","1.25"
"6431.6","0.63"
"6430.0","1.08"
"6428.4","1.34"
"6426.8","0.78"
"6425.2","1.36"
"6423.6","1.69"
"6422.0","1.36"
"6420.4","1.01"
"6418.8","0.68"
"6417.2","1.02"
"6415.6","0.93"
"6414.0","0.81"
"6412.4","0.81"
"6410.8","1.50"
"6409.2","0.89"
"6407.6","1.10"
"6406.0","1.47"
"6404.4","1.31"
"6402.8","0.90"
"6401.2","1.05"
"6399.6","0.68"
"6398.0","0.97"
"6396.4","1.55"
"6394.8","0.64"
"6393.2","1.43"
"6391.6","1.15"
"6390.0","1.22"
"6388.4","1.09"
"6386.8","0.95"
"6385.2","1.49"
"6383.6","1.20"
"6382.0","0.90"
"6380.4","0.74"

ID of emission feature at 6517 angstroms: [O III] 5007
